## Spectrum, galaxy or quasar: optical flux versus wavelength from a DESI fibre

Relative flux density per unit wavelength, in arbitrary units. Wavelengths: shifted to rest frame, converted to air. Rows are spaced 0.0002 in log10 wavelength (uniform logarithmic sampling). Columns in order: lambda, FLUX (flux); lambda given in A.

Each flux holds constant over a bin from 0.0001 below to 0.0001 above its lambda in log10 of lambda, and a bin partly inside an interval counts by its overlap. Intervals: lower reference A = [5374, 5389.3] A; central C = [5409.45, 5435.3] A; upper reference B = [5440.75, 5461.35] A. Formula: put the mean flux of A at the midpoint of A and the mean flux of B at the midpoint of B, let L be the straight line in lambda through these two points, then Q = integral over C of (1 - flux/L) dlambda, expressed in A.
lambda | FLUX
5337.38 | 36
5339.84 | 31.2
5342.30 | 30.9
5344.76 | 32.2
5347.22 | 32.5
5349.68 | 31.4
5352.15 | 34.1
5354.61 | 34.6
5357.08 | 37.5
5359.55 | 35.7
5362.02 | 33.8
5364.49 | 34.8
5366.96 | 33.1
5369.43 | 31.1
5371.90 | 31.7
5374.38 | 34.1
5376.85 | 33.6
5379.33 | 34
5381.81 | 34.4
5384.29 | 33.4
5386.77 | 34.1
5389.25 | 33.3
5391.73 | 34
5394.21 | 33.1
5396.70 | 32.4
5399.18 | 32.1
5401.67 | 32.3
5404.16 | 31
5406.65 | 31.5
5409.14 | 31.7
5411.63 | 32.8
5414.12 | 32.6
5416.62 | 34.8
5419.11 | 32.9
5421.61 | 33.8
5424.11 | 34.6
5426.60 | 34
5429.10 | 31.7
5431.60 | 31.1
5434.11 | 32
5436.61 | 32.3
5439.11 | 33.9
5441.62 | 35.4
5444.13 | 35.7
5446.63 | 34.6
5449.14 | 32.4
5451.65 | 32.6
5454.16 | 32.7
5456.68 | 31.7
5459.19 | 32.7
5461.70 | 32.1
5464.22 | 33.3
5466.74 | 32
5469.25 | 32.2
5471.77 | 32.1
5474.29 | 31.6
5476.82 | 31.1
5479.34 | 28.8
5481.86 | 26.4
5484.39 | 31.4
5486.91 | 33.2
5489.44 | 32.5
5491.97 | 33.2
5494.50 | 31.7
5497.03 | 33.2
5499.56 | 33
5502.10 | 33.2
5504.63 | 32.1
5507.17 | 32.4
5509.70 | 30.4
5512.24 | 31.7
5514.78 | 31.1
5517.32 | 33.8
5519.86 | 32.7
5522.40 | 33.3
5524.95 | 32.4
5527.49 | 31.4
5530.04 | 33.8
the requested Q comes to 0.5 A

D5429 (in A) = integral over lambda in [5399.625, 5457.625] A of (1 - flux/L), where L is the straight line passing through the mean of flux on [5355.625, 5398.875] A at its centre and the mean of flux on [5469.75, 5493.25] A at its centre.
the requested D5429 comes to -0.88 A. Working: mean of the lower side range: 33.7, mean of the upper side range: 31.2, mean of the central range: 33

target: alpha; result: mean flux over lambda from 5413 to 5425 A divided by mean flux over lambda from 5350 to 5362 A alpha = 0.96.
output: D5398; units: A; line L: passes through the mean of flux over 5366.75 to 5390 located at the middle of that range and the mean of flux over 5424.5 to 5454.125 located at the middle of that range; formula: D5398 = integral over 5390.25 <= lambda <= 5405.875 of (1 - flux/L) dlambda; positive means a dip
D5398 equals 0.4 A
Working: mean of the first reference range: 33.3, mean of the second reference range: 33.3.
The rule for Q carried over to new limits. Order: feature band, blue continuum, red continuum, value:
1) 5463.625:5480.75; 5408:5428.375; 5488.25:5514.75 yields 0.6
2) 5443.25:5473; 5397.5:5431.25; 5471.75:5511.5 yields -0.7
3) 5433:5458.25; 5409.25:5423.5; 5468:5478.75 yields -0.7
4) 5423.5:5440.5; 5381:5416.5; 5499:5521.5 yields -0.1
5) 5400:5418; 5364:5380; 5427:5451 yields 0.4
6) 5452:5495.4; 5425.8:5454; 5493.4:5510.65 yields 1.4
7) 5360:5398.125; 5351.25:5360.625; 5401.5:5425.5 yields 1.1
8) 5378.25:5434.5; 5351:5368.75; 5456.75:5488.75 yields 0.7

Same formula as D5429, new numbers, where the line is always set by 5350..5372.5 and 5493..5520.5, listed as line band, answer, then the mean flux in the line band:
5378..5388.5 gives -0.1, 33.9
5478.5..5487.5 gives 0.8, 29.8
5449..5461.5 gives 0.2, 32.4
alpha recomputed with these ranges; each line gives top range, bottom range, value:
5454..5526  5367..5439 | 0.97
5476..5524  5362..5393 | 0.95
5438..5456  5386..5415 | 1.04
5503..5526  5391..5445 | 0.98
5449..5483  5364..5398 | 0.95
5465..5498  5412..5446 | 0.94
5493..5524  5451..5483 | 1.03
